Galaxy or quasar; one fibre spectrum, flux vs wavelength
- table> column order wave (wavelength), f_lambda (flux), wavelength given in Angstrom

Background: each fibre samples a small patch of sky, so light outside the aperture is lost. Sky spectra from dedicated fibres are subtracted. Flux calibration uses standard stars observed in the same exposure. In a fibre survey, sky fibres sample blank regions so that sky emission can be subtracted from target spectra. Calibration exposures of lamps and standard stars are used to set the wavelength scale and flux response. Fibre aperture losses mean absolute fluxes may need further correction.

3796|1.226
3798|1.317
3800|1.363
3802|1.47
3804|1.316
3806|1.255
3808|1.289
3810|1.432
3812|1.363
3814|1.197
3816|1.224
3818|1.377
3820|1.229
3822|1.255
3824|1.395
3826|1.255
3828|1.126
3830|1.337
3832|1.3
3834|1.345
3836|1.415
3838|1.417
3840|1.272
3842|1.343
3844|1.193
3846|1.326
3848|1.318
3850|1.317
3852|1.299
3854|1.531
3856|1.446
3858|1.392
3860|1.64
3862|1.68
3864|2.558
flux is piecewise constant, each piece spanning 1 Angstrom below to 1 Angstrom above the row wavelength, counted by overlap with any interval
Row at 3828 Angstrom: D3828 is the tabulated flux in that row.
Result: 1.126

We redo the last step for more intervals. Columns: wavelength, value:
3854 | 1.531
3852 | 1.299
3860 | 1.64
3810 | 1.432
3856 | 1.446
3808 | 1.289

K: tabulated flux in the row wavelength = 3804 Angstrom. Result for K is 1.316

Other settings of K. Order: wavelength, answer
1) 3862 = 1.68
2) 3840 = 1.272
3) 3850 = 1.317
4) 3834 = 1.345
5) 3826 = 1.255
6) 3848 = 1.318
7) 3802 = 1.47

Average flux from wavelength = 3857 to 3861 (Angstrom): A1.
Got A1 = 1.52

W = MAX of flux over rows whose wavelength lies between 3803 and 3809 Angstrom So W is 1.316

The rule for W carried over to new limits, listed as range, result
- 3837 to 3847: 1.417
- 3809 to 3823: 1.432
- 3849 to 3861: 1.64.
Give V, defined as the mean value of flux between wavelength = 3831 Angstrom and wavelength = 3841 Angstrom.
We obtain 1.35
